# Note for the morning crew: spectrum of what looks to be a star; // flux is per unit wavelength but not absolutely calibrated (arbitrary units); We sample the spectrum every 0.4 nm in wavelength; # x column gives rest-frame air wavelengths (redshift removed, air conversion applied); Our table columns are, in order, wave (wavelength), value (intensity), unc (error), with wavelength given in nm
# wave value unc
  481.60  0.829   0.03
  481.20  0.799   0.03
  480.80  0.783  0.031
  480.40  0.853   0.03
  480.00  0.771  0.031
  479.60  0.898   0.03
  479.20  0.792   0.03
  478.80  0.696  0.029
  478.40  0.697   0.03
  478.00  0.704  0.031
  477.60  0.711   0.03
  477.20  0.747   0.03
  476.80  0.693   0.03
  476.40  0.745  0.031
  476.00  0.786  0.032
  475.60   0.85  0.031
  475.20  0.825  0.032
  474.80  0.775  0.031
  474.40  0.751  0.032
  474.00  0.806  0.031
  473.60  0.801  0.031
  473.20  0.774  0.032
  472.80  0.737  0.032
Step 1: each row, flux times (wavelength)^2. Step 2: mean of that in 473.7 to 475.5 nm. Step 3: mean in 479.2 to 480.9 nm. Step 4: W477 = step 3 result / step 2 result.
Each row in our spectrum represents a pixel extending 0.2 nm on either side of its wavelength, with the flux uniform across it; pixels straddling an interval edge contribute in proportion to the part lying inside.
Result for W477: 1.1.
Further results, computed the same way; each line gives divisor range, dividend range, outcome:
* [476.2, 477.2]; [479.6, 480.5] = 1.16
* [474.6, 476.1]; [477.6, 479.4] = 0.90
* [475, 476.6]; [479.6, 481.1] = 1.04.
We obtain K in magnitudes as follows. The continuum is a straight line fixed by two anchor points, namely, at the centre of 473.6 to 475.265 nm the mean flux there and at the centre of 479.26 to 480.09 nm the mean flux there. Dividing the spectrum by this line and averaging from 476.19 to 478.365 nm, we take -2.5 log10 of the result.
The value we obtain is 0.135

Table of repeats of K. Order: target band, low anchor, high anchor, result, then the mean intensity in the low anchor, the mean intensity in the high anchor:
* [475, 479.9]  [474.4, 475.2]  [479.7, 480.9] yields 0.05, 0.781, 0.812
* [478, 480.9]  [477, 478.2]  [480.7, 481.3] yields -0.03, 0.721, 0.791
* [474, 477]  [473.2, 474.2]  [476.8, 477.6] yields -0.02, 0.798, 0.724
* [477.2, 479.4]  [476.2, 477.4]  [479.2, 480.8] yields 0.08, 0.728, 0.827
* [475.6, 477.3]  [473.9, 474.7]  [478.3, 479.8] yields 0.03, 0.775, 0.776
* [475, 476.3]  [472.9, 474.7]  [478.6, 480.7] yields -0.04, 0.78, 0.801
